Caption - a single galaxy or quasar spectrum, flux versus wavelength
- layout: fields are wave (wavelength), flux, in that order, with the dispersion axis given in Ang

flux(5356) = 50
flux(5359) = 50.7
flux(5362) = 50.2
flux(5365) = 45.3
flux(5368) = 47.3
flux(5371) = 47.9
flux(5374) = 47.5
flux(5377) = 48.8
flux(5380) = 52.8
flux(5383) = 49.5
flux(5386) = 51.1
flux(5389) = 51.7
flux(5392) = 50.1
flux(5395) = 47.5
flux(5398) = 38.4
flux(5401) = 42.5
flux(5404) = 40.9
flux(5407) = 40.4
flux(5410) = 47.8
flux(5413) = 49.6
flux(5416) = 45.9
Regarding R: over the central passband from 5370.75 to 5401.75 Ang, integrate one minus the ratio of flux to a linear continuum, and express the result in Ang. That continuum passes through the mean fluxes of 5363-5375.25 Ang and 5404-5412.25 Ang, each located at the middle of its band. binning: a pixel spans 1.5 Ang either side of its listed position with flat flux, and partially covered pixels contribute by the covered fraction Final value -1.6 Ang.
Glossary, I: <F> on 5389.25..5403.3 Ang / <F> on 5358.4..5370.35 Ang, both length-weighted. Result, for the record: 0.94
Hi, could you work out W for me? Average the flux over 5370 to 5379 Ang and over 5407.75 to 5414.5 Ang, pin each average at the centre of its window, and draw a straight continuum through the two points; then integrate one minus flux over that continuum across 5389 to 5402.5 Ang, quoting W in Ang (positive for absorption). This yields 0.7 Ang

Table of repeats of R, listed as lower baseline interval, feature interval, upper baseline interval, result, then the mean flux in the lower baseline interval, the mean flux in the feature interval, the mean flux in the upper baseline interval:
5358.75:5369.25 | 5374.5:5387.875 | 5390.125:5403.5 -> -1.19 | 48.1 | 50.4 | 44.5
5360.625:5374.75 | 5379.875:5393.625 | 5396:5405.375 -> -2.21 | 47.6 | 50.8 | 41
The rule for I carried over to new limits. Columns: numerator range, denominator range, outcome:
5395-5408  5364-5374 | 0.88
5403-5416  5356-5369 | 0.93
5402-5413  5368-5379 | 0.91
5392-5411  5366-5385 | 0.89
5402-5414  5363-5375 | 0.94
